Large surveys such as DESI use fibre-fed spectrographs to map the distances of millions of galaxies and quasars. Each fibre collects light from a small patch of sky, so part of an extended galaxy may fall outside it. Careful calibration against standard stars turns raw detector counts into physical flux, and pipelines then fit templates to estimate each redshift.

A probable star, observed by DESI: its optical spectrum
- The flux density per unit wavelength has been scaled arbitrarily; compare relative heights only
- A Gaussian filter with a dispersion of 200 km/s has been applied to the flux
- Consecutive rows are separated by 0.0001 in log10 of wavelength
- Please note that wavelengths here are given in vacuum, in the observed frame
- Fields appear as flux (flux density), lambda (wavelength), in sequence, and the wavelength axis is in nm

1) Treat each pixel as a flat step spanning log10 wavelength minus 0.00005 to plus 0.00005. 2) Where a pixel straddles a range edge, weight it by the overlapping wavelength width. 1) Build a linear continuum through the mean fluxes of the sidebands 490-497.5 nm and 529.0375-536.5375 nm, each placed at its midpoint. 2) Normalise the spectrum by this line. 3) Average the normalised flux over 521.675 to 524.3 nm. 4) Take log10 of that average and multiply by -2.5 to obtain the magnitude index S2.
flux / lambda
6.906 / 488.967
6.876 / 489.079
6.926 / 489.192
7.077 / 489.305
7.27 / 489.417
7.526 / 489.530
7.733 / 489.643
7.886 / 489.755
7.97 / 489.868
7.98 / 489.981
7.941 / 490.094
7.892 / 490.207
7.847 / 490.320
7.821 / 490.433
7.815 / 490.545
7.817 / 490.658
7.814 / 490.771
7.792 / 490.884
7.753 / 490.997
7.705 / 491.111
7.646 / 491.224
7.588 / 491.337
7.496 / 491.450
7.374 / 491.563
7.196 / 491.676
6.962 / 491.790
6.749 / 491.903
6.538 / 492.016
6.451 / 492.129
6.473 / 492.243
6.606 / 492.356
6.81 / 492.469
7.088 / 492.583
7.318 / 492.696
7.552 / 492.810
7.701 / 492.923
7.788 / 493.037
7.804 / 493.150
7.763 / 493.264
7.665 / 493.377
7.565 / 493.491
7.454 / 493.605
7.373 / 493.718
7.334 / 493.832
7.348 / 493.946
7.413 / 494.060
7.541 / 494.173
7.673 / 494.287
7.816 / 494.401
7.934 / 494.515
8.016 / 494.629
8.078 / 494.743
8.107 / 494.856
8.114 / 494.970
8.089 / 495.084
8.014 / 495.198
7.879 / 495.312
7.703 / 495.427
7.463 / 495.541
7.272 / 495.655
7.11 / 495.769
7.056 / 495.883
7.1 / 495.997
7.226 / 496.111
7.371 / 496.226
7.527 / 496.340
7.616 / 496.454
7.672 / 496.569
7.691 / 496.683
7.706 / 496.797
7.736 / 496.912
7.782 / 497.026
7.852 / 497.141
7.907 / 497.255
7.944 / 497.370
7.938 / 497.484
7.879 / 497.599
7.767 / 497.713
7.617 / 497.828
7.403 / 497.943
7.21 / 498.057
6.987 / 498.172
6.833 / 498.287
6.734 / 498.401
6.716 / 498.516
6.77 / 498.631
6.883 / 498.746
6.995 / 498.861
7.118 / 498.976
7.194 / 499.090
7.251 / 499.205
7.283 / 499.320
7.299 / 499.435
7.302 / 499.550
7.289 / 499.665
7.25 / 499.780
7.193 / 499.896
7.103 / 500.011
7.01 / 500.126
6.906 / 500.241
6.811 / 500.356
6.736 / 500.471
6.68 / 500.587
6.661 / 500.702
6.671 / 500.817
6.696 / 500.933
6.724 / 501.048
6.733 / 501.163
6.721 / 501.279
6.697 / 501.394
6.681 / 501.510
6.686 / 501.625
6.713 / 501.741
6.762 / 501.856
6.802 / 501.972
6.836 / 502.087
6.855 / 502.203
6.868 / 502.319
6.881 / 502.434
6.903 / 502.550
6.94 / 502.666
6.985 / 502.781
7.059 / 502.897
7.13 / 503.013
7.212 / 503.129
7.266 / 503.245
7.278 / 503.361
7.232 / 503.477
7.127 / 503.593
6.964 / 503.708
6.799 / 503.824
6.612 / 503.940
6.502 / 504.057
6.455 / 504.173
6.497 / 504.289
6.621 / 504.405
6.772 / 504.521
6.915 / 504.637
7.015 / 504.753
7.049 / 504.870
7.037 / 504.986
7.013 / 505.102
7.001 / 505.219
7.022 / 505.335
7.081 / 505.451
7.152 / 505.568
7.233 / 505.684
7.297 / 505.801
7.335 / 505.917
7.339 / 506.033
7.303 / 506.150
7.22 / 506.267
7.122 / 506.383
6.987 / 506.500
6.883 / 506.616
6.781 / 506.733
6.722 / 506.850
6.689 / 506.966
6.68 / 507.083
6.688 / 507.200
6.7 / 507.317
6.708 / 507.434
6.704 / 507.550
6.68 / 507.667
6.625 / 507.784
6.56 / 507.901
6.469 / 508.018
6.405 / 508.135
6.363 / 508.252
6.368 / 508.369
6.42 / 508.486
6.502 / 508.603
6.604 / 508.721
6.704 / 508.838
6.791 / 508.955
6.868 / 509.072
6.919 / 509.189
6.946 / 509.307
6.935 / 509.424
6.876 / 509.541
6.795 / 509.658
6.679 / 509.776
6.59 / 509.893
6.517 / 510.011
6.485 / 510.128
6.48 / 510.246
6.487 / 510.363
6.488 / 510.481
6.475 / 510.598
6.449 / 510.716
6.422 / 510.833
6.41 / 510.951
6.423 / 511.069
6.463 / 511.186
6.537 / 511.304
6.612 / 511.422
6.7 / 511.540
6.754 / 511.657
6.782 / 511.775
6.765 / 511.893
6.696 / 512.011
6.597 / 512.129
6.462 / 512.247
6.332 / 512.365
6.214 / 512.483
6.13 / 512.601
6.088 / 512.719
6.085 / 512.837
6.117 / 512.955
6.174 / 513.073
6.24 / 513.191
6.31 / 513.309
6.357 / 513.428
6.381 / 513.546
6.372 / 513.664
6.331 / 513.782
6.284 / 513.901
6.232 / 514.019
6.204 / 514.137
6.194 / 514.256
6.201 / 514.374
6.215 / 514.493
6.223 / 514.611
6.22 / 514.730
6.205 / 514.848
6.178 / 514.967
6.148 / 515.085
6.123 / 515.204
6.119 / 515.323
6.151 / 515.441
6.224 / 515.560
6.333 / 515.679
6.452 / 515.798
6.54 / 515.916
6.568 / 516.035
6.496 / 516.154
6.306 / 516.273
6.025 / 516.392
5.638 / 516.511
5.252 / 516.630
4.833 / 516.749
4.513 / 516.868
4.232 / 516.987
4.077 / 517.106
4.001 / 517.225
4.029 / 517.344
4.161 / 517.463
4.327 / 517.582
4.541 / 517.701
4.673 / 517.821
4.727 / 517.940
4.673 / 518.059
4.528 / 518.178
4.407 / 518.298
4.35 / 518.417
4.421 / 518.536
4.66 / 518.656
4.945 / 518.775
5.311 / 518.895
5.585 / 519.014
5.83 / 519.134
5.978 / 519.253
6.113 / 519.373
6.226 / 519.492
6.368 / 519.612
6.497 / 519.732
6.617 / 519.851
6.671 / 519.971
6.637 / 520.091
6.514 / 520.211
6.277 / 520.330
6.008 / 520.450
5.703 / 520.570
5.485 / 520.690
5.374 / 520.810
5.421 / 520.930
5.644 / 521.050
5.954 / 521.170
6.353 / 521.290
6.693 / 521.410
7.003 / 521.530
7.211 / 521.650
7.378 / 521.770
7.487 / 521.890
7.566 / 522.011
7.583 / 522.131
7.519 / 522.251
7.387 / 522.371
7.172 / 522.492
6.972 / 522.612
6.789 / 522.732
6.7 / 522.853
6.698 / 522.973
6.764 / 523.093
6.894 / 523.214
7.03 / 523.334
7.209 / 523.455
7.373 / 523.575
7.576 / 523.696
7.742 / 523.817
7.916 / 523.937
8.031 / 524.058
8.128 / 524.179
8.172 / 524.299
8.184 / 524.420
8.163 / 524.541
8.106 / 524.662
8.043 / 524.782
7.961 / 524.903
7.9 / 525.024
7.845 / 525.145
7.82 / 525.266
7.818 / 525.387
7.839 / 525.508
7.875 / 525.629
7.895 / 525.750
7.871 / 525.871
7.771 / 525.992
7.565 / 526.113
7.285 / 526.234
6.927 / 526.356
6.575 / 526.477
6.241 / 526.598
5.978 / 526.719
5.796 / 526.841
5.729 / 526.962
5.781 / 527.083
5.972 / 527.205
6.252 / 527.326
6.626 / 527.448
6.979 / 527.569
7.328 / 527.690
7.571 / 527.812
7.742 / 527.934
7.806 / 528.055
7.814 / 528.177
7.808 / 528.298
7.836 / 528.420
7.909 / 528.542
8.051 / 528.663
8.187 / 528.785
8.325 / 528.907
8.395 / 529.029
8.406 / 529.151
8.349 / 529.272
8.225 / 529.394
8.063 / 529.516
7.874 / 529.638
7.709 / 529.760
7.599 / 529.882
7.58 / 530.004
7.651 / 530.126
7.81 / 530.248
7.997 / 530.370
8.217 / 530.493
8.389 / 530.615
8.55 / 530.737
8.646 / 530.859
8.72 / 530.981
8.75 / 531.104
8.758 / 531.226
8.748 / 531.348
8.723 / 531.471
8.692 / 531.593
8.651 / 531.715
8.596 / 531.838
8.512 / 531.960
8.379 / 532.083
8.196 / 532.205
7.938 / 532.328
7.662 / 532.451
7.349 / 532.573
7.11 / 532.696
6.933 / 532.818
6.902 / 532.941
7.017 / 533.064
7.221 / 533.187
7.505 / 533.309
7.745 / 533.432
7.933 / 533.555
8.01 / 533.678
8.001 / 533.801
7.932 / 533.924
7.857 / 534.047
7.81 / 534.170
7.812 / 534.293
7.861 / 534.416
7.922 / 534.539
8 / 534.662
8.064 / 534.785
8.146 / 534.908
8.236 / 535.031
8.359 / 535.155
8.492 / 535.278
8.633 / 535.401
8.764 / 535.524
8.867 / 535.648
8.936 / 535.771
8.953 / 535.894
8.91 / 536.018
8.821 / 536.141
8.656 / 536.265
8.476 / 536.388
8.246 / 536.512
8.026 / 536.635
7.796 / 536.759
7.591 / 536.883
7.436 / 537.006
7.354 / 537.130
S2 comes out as 0.09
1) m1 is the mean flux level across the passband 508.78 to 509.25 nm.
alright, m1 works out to 6.82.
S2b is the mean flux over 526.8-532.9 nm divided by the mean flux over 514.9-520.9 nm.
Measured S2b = 1.4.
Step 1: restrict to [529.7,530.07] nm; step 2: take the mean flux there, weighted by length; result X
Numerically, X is 7.63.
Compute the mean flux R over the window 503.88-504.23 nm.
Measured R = 6.51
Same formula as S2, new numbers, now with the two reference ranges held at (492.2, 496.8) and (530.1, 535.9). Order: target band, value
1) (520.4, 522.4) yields 0.21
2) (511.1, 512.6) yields 0.19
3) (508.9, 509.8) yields 0.13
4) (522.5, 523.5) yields 0.16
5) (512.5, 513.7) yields 0.25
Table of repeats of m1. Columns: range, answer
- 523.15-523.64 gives 7.12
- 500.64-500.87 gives 6.68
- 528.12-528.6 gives 7.84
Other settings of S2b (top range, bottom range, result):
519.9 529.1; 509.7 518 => 1.19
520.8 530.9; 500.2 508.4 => 1.08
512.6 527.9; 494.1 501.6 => 0.87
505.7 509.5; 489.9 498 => 0.90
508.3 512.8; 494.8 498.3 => 0.86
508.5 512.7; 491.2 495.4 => 0.88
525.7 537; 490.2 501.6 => 1.07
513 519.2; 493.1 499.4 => 0.74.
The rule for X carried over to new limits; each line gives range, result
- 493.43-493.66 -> 7.49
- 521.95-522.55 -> 7.44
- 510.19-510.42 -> 6.5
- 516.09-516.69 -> 5.94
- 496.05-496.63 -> 7.48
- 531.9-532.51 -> 8.13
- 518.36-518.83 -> 4.59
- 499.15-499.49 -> 7.28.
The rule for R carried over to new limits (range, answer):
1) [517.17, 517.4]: 4.02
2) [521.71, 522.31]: 7.5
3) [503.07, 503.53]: 7.24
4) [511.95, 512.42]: 6.52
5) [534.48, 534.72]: 7.96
